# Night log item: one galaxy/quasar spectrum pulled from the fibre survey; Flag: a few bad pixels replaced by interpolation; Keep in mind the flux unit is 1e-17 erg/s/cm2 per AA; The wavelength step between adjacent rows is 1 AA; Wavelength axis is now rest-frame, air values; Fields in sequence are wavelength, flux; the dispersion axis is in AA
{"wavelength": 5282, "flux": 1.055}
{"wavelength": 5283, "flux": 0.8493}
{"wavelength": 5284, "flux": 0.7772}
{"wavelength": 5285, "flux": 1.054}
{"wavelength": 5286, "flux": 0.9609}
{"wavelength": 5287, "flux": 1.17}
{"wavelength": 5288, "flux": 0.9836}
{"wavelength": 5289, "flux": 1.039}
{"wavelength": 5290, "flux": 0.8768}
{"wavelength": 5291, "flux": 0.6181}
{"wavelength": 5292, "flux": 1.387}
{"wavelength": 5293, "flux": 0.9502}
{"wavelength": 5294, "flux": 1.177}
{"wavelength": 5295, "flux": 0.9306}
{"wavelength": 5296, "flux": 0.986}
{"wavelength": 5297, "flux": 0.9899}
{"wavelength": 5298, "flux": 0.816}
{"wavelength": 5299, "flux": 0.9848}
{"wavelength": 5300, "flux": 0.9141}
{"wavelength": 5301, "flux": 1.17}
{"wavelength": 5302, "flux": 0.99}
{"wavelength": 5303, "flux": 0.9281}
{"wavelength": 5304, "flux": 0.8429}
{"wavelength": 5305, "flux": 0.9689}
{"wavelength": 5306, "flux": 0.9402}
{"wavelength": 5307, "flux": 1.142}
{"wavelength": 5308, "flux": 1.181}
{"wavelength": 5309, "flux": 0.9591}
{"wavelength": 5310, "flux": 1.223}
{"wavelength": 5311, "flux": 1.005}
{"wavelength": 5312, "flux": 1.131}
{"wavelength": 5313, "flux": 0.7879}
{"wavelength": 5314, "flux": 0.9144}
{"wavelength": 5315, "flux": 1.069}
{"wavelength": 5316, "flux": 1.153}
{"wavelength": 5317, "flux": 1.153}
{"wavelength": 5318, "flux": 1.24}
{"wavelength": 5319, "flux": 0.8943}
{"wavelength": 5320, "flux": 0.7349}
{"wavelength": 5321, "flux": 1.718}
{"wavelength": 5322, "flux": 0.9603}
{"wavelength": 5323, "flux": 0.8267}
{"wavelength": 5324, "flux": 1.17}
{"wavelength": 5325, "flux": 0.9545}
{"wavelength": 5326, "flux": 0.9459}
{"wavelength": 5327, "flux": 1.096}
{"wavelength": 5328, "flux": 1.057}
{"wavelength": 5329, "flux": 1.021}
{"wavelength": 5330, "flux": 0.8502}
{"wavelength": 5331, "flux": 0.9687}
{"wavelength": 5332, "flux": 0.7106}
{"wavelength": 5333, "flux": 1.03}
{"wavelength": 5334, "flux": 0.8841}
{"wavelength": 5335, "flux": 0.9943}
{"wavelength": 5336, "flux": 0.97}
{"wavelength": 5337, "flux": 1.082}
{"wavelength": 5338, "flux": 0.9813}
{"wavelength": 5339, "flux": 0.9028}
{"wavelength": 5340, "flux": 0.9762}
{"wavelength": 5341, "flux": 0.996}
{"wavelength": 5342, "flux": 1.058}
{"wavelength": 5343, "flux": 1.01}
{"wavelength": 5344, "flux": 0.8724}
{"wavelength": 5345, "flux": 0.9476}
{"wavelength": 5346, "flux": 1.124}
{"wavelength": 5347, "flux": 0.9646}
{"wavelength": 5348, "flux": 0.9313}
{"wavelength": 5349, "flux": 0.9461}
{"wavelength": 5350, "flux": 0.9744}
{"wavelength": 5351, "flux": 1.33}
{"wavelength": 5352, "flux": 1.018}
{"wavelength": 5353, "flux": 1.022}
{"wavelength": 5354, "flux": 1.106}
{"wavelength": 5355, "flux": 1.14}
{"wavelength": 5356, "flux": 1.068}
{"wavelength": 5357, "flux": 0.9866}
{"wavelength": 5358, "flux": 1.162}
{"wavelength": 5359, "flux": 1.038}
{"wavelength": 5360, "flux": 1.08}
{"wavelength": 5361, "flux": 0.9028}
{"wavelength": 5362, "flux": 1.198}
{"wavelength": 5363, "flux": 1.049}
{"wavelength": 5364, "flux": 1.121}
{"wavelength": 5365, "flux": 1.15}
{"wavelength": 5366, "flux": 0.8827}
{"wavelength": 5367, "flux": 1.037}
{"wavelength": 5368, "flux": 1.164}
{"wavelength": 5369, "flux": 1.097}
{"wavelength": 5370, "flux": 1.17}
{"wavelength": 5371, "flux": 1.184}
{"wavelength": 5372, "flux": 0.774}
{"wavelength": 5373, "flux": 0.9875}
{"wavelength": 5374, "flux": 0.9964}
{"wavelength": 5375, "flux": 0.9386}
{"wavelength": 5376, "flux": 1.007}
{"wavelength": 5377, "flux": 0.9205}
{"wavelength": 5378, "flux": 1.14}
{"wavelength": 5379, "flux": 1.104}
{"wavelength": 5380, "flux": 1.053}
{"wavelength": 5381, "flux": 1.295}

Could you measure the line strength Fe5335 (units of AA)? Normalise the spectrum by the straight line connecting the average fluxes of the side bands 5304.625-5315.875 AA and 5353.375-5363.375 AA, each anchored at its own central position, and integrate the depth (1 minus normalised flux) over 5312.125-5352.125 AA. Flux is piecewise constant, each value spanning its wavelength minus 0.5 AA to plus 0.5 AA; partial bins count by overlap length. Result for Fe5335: 1.71 AA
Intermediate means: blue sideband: 1.03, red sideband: 1.07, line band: 1.01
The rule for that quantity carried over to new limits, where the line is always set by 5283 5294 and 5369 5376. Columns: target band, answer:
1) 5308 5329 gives -1.2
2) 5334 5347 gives 0.2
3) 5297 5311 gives -0.2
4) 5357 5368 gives -0.6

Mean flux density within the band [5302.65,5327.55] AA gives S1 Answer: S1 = 1.04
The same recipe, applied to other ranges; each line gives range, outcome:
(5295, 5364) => 1.02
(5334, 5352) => 1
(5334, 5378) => 1.03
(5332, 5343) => 0.976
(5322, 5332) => 0.973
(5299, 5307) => 0.977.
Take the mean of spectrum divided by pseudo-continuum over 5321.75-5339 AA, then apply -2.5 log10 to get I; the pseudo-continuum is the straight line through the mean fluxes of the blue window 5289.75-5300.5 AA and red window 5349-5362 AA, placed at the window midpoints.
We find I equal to 0.06 mag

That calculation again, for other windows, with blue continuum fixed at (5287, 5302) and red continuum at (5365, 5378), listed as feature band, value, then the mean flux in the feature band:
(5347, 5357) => -0.037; 1.05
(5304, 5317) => -0.039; 1.04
